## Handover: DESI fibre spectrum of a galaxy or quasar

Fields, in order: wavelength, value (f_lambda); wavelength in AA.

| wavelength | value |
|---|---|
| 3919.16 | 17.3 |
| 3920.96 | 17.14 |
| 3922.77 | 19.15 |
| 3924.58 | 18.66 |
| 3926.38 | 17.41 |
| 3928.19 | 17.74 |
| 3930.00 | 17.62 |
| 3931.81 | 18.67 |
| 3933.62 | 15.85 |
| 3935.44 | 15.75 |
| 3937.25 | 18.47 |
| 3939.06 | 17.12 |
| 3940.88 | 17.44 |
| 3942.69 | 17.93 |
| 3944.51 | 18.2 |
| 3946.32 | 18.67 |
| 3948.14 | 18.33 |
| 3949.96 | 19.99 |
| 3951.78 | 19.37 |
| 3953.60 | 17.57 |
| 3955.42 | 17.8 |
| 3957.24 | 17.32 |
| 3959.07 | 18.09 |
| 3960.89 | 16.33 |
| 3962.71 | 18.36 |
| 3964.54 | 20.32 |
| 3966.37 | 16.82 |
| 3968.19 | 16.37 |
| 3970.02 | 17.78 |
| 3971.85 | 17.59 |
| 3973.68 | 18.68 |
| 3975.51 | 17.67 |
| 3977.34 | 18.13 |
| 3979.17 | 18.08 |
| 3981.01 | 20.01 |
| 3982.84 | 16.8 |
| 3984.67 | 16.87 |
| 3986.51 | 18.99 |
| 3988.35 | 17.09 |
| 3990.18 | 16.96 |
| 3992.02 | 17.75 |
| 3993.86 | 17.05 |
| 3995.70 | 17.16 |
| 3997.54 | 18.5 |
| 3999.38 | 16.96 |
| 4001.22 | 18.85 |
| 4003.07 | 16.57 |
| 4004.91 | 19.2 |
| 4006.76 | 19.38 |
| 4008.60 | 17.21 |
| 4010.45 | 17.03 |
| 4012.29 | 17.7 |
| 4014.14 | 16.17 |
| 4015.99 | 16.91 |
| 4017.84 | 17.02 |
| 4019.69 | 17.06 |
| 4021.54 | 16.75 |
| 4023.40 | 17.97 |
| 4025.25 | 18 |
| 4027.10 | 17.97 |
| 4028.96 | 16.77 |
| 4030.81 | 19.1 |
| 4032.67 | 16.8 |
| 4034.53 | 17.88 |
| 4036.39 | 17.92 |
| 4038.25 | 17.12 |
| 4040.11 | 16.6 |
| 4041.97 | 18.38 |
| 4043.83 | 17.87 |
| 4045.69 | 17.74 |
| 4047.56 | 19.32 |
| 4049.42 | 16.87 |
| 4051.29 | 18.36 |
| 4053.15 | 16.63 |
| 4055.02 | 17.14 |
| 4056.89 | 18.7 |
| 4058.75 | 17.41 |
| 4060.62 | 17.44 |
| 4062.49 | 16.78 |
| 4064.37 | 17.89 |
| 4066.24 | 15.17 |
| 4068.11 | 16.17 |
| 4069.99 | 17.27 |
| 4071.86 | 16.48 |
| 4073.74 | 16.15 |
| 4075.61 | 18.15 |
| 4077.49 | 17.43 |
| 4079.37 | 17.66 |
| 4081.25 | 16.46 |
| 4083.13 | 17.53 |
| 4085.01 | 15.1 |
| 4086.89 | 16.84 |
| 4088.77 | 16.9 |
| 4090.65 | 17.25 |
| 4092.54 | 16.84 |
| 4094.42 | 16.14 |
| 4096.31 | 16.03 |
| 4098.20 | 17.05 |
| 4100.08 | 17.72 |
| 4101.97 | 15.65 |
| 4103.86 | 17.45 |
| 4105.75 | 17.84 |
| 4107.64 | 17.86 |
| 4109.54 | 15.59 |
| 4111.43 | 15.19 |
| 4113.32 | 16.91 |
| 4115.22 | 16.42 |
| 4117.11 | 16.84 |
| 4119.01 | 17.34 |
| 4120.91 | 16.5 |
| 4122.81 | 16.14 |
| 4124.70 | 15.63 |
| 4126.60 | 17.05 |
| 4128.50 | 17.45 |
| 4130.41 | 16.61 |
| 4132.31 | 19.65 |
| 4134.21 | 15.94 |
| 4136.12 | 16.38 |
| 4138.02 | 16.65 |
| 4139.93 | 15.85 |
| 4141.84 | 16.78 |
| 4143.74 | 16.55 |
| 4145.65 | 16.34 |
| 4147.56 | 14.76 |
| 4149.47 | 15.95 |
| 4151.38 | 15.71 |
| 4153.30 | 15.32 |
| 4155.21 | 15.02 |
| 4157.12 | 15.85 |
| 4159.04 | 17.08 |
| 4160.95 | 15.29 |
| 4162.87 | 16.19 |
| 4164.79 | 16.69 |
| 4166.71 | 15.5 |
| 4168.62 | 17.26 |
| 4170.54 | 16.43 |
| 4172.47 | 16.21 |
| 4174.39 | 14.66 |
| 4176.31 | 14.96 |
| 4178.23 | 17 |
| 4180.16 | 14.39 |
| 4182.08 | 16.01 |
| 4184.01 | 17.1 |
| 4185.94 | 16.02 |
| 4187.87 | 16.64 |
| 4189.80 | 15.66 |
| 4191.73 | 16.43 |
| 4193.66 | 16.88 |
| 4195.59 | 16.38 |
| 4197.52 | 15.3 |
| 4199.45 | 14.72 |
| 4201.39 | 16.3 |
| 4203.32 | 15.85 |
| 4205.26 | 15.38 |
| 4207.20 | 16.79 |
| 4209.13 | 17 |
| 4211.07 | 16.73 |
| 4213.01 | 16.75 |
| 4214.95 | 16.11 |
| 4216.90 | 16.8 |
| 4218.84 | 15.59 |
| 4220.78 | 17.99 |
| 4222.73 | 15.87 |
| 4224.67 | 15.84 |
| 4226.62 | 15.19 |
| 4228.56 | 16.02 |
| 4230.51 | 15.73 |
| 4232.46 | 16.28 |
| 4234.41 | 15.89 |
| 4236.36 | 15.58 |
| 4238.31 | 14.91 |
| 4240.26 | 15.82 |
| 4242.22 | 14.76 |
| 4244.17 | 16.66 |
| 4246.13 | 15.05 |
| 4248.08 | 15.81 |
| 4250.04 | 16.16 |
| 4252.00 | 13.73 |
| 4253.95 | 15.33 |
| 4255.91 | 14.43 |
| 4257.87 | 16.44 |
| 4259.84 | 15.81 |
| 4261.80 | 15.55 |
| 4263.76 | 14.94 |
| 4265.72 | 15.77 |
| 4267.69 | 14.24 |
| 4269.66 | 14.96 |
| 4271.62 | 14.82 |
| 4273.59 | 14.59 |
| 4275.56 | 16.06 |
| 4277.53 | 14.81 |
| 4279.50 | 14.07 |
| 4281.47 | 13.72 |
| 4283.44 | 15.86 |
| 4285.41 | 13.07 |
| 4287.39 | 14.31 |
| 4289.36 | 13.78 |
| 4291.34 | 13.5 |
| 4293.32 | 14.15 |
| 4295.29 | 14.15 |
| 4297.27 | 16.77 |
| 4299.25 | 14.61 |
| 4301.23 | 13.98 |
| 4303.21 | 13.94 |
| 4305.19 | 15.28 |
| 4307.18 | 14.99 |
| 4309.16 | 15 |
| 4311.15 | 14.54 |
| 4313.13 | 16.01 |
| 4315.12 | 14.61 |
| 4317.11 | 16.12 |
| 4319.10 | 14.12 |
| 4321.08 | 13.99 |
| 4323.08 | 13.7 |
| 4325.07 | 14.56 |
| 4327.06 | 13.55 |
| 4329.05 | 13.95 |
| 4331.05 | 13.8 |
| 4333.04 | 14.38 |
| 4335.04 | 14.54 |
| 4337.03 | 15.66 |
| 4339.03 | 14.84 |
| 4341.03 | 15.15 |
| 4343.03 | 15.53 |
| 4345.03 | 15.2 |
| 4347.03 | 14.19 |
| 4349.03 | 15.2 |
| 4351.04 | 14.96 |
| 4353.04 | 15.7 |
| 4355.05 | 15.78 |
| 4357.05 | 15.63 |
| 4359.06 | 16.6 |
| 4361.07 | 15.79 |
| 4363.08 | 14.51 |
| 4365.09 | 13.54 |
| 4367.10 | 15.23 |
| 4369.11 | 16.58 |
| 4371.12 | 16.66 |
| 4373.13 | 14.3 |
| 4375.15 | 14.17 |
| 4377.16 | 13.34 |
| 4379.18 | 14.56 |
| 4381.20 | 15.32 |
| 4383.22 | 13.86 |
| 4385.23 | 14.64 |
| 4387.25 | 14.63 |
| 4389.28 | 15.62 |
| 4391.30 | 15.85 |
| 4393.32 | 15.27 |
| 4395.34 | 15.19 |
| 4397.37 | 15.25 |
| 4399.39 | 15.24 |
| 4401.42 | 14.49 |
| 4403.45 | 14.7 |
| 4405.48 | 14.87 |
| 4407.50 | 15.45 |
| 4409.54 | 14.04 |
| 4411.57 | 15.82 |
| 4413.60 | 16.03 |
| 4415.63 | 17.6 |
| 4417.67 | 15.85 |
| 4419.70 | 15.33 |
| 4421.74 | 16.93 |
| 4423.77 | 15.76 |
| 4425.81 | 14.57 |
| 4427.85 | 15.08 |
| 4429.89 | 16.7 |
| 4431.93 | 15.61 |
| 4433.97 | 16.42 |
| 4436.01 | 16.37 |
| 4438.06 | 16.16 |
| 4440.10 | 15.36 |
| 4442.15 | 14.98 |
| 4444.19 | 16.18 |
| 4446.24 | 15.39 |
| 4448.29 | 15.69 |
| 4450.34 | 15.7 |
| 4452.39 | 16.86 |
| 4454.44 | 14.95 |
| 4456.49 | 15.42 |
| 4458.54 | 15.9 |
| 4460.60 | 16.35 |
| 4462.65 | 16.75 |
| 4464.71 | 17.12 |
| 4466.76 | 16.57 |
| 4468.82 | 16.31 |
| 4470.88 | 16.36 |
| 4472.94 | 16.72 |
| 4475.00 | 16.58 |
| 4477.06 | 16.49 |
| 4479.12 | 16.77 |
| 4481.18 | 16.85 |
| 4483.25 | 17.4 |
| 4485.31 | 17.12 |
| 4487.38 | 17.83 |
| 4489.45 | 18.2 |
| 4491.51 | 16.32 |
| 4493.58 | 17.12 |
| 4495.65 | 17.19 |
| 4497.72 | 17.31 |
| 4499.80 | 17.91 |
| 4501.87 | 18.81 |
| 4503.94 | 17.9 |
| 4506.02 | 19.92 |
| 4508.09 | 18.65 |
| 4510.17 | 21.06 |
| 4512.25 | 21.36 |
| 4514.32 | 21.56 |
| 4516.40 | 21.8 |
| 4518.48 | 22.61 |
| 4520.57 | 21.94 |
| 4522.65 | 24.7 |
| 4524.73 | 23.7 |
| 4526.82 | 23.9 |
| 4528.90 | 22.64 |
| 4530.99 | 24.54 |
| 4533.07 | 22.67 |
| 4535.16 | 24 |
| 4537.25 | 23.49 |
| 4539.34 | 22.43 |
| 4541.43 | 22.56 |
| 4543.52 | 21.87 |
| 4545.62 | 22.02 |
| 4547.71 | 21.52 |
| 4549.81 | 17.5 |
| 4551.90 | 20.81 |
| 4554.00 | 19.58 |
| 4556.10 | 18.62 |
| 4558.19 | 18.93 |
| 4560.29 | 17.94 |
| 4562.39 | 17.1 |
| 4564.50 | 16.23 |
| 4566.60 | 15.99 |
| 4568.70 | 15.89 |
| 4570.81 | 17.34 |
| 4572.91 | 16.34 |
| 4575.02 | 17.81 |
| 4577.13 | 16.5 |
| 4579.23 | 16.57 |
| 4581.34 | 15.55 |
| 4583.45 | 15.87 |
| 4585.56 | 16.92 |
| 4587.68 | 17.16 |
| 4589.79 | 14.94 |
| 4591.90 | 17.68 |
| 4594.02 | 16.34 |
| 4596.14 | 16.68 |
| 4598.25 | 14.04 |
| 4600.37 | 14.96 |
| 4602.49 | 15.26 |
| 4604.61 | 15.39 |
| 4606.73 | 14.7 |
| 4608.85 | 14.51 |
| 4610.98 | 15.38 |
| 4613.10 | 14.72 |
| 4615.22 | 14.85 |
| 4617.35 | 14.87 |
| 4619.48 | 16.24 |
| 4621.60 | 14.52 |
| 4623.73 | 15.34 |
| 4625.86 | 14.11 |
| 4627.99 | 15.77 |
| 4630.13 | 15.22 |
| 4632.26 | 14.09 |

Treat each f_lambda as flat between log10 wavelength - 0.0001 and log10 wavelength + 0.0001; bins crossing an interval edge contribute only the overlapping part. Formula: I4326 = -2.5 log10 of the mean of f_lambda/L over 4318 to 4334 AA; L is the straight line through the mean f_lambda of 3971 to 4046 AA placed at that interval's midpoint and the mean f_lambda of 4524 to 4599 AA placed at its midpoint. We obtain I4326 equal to 0.30 mag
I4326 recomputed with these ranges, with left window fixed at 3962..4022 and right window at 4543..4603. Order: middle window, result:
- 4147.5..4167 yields 0.12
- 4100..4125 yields 0.06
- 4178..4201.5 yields 0.10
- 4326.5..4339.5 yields 0.21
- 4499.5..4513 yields -0.12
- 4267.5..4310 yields 0.20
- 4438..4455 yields 0.11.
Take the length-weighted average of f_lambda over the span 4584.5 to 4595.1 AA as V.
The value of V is 16.6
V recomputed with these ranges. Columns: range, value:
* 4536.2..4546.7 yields 22.5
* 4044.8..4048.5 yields 18.5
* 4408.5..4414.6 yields 15.3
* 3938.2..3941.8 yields 17.3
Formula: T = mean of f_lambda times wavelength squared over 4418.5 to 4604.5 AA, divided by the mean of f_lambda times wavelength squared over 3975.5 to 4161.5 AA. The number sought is 1.3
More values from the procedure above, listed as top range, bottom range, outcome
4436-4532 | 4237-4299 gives 1.34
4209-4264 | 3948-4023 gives 1.01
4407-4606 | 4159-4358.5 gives 1.30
